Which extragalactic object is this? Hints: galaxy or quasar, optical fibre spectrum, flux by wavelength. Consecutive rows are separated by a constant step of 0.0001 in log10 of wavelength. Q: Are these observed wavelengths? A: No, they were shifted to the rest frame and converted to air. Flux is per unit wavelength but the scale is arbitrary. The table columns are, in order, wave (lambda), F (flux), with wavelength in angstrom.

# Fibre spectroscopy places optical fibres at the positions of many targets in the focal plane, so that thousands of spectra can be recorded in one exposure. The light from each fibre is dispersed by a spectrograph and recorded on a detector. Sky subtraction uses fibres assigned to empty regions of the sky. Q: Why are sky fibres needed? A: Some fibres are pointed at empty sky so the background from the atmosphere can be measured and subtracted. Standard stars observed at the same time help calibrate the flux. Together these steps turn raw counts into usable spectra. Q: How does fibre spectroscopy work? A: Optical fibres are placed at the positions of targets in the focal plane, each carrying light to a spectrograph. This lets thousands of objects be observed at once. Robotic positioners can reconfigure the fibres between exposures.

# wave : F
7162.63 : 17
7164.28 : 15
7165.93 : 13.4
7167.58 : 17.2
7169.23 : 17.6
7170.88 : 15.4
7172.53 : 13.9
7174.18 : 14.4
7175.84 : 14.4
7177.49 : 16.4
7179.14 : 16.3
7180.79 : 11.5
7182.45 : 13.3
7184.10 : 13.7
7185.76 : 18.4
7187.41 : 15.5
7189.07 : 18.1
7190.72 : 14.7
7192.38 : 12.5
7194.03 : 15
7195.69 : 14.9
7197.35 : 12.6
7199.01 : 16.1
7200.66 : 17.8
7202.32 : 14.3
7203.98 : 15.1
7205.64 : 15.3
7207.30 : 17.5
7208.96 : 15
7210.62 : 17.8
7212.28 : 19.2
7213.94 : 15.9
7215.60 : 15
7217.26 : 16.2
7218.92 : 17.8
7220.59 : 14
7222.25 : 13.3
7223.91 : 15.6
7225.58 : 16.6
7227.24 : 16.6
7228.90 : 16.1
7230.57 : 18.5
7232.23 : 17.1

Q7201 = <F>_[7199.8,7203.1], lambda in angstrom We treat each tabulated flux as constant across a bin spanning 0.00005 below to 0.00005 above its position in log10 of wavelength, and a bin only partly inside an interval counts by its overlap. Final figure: 16.1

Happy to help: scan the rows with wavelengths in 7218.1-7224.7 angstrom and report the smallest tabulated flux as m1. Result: 13.3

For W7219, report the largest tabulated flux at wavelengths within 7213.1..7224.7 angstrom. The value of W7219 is 17.8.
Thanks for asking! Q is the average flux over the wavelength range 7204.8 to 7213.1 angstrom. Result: 17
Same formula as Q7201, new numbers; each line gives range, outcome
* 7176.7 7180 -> 16.3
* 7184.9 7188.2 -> 16.9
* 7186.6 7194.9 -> 15.2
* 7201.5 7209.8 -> 15.4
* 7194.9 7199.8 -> 14.5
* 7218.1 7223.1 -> 15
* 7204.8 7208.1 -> 16.4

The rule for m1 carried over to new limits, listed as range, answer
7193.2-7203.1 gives 12.6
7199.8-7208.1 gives 14.3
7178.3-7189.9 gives 11.5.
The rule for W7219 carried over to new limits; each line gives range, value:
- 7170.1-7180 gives 16.4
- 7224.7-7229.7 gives 16.6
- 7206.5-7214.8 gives 19.2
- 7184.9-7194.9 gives 18.4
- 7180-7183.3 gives 13.3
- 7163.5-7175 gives 17.6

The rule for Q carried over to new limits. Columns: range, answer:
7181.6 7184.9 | 13.5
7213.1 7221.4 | 15.8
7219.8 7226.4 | 14.9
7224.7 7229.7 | 16.4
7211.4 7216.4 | 16.7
